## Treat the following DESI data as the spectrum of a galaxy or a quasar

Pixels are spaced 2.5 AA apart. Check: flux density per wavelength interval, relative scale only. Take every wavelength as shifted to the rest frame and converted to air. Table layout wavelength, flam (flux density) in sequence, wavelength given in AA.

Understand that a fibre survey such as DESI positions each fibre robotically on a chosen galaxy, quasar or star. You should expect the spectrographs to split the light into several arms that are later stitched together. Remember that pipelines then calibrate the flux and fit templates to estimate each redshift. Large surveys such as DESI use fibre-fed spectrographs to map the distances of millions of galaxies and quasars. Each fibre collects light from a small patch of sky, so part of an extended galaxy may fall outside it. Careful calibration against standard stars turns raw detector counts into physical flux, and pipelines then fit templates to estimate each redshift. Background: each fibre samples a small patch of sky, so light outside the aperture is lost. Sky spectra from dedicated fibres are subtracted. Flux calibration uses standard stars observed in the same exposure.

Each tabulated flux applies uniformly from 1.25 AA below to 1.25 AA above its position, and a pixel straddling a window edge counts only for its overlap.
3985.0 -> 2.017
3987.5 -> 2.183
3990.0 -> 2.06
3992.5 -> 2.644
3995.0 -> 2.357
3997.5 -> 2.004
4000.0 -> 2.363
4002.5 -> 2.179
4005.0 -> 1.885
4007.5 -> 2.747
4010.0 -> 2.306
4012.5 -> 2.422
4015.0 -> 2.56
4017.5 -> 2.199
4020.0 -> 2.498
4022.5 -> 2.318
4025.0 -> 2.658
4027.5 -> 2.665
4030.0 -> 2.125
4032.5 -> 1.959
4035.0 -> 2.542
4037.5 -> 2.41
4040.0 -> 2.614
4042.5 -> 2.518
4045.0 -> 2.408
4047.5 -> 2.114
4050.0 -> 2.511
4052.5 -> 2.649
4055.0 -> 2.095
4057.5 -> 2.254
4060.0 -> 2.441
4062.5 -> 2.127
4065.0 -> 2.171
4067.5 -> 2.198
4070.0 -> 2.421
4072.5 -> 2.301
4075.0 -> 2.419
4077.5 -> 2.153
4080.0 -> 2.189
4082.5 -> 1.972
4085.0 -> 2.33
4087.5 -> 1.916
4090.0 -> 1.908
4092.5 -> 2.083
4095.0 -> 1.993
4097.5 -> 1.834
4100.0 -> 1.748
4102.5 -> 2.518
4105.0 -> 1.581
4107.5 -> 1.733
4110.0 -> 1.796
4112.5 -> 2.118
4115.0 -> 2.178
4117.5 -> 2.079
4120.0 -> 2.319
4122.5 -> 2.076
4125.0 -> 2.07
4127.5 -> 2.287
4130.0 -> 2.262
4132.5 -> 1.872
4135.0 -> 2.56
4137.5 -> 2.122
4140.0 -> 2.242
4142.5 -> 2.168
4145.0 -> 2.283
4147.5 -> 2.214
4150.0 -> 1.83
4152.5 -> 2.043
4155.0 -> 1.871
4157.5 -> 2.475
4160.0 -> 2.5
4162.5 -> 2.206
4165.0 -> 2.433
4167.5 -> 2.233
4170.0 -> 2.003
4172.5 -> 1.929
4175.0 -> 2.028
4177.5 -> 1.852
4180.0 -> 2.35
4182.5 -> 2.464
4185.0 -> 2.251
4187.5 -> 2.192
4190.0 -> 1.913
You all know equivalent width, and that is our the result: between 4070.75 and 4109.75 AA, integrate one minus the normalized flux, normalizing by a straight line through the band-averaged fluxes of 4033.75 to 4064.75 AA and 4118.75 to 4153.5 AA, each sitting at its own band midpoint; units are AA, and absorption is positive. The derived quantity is 4.1 AA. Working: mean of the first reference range 2.38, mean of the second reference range 2.17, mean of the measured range 2.04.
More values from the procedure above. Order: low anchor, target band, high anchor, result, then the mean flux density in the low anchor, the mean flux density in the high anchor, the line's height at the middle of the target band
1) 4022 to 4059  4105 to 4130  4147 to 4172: 2.1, 2.39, 2.17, 2.25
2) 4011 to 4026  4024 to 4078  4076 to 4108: -2.6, 2.44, 2.01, 2.25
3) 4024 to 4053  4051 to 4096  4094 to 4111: -1.6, 2.42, 1.89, 2.13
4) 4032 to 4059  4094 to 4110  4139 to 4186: 2.7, 2.38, 2.18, 2.28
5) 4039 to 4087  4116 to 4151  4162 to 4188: 0.8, 2.3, 2.18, 2.22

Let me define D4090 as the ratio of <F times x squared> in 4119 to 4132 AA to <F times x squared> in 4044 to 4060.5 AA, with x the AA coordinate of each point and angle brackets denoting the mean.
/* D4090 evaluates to 0.96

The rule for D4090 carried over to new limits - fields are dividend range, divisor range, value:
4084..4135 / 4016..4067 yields 0.90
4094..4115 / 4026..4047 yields 0.83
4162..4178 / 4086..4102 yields 1.12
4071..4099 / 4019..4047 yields 0.89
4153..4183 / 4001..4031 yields 0.99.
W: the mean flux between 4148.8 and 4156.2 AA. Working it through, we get 1.92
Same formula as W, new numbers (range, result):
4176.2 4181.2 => 2.1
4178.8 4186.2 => 2.36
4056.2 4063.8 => 2.27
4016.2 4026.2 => 2.42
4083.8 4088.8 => 2.12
